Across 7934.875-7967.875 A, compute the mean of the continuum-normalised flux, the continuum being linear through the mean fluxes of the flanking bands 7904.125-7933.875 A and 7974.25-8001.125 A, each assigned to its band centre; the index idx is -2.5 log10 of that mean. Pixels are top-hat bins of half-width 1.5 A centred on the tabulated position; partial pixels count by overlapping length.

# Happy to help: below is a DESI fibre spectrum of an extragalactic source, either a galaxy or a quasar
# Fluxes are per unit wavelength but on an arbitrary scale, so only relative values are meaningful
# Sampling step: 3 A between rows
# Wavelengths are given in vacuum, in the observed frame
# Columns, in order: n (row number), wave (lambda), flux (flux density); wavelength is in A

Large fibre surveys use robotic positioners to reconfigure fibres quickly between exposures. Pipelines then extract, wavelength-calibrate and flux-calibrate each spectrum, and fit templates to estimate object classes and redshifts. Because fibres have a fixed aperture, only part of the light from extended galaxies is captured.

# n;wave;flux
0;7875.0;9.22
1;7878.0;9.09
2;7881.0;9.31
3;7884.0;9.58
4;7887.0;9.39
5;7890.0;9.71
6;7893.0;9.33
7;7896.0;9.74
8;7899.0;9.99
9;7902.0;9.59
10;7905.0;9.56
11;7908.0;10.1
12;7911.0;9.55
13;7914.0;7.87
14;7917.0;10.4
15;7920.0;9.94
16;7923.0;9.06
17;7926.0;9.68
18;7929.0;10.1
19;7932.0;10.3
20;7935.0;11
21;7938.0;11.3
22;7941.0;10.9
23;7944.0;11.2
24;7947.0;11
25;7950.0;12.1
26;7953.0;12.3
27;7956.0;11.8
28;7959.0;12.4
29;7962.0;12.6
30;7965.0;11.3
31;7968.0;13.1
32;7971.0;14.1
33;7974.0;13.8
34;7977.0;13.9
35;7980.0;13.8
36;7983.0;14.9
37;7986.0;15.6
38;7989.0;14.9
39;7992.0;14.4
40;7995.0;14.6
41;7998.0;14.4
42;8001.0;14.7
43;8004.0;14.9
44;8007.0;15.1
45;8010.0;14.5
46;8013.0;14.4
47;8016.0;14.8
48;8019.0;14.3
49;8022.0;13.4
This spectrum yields 0.02 mag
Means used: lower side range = 9.67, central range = 11.7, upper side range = 14.5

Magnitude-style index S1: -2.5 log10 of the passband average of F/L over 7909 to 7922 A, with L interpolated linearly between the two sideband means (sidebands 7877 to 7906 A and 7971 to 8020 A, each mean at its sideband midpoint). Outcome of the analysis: 0.13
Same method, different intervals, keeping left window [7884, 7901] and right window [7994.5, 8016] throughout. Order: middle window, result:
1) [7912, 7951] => 0.105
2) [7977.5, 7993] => -0.069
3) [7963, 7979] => -0.007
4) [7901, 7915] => 0.103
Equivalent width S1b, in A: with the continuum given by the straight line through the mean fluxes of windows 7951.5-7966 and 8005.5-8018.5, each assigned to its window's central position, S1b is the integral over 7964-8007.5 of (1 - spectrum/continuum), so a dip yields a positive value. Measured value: -2.7 A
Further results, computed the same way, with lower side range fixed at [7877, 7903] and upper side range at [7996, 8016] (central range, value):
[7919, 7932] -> 1.6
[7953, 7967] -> 0.6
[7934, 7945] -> 0.6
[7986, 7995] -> -0.5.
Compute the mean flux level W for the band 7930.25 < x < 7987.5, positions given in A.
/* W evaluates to 12.5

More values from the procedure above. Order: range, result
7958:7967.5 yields 12.2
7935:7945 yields 11.1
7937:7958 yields 11.5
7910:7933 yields 9.6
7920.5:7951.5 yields 10.6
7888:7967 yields 10.5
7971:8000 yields 14.5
